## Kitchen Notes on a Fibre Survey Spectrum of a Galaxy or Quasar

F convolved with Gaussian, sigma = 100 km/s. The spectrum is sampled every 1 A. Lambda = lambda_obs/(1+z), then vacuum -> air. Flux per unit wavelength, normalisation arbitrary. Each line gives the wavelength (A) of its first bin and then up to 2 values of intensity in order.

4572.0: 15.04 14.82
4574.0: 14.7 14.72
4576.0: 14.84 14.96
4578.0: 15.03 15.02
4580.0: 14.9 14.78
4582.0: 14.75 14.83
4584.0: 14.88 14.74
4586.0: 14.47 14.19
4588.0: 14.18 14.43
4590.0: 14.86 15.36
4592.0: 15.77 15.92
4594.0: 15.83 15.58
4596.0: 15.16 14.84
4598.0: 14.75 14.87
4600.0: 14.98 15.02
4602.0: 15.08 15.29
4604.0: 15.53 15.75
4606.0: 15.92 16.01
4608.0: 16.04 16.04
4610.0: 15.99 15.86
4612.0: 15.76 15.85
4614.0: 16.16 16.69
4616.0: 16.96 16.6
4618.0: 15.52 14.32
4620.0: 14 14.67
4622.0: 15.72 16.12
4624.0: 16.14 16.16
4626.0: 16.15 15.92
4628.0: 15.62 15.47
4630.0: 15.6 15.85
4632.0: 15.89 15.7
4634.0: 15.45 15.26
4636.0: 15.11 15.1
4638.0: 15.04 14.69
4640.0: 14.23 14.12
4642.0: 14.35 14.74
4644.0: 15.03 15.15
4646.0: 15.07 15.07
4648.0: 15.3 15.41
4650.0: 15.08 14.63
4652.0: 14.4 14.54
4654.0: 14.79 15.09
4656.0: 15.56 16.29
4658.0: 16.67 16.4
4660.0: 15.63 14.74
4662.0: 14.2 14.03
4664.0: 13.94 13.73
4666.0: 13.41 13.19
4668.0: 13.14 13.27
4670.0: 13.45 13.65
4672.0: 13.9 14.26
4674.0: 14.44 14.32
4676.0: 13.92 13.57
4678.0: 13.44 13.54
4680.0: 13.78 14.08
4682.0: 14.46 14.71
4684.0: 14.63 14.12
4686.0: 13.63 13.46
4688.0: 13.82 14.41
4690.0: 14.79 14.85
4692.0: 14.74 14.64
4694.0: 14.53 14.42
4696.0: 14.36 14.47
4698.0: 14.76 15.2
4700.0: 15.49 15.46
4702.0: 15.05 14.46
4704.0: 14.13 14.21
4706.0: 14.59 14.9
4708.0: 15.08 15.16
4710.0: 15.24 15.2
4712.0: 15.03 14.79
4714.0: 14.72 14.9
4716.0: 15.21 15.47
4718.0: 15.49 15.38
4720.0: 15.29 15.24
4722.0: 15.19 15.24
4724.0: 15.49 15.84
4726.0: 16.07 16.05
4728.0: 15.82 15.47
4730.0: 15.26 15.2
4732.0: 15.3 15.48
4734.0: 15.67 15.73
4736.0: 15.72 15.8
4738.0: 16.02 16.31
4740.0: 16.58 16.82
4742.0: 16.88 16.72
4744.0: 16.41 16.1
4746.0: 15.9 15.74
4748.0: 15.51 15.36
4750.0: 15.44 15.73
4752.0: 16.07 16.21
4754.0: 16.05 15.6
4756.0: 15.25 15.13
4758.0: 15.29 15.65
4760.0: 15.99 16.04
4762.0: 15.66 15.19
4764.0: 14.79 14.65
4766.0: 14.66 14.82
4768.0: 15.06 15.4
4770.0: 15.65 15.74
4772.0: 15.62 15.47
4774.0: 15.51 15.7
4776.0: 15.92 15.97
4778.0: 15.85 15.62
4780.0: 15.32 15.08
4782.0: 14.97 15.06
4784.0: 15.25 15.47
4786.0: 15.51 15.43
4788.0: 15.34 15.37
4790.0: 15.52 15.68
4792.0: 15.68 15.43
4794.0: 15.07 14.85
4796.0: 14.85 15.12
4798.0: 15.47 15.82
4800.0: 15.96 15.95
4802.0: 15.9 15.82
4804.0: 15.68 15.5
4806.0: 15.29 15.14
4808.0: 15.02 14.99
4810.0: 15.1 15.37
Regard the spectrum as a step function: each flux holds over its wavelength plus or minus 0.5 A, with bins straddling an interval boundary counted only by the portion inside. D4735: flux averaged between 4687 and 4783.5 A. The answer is 15.4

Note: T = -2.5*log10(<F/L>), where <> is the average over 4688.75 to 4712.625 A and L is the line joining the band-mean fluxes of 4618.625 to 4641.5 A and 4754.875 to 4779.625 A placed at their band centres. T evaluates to 0.04 mag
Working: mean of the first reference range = 15.3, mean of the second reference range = 15.4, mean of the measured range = 14.8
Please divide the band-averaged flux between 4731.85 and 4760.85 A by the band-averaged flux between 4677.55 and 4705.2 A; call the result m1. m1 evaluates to 1.10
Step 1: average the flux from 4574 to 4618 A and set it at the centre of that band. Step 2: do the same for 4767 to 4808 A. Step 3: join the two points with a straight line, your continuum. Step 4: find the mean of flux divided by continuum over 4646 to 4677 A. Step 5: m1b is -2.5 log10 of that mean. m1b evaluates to 0.060 mag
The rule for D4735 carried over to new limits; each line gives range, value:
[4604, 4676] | 15.1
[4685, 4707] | 14.5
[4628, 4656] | 15.1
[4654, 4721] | 14.6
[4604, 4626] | 15.8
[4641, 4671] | 14.7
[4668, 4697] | 14.1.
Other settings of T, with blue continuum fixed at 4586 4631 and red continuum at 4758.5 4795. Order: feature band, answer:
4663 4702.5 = 0.09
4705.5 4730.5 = 0.01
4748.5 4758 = -0.01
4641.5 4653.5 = 0.04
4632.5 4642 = 0.04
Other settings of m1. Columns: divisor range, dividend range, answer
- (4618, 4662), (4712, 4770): 1.02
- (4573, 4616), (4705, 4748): 1.02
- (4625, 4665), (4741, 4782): 1.03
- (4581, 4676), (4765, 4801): 1.02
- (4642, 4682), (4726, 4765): 1.09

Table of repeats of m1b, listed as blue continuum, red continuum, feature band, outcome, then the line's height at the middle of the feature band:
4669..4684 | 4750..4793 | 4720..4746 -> -0.07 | 14.9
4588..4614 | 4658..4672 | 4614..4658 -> -0.04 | 14.7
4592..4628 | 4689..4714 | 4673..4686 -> 0.07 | 15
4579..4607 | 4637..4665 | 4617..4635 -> -0.04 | 15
